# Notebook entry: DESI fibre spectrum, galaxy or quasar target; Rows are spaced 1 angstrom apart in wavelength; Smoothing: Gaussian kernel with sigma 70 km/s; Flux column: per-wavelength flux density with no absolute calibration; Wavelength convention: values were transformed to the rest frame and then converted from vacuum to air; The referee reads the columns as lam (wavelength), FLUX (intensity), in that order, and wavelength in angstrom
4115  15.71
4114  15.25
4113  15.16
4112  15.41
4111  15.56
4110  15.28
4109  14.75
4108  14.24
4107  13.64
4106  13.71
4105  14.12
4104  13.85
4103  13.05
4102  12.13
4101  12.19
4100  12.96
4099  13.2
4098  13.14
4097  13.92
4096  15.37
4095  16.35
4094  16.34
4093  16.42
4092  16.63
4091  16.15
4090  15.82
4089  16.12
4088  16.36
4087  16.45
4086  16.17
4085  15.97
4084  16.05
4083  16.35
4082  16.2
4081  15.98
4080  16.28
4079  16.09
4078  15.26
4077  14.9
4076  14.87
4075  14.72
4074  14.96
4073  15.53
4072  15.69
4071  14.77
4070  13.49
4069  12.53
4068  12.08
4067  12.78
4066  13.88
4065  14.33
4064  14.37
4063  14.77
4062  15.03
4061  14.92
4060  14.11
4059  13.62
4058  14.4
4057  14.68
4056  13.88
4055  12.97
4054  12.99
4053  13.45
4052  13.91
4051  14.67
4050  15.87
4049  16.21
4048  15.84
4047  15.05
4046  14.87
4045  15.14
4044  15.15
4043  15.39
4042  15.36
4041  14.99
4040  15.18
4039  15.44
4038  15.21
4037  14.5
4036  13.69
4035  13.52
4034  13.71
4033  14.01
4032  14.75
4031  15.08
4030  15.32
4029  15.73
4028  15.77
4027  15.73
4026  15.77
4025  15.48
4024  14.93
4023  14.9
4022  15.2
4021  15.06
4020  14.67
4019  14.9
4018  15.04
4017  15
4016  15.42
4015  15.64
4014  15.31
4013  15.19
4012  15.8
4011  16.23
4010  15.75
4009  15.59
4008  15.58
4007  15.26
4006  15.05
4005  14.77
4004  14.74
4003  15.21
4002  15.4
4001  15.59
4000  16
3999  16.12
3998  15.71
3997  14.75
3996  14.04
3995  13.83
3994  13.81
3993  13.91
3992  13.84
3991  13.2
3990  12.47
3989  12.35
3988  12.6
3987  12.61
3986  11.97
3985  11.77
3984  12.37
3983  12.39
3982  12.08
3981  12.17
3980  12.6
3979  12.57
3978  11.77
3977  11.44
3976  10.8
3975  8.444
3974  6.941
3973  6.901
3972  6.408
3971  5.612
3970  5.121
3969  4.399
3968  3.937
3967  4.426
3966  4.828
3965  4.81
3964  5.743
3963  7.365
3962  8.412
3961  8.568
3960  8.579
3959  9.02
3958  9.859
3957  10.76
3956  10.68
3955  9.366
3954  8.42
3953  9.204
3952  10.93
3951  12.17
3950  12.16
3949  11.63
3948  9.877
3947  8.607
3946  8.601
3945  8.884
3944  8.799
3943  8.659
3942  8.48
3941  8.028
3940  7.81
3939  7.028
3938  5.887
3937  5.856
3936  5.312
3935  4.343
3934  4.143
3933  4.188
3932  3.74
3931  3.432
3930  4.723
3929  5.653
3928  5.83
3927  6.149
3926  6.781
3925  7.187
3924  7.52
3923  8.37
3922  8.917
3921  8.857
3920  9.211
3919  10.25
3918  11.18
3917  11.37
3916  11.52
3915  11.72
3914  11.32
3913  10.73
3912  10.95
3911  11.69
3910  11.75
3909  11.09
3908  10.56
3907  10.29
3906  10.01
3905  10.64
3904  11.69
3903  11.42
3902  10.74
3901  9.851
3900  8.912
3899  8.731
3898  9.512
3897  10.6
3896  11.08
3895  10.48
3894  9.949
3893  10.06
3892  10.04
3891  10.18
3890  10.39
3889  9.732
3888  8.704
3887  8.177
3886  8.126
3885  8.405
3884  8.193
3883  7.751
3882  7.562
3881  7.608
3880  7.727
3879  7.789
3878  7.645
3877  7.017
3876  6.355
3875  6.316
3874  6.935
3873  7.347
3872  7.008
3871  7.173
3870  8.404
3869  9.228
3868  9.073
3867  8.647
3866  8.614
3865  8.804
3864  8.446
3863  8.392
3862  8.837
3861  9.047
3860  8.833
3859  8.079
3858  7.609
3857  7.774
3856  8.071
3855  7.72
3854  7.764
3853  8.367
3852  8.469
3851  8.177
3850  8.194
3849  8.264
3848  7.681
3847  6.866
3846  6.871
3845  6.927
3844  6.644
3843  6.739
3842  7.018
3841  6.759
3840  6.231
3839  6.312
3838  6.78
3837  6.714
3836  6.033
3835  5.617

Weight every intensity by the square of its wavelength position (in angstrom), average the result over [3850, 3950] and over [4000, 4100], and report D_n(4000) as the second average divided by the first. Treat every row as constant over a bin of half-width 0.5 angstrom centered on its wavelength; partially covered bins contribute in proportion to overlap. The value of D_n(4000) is 1.89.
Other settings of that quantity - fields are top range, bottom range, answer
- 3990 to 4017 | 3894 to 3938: 1.79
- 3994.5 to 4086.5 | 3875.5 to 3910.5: 1.71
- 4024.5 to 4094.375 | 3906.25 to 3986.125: 1.84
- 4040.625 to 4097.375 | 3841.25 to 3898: 2.01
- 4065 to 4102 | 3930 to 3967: 2.06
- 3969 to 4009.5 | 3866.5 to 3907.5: 1.48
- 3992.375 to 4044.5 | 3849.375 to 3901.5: 1.91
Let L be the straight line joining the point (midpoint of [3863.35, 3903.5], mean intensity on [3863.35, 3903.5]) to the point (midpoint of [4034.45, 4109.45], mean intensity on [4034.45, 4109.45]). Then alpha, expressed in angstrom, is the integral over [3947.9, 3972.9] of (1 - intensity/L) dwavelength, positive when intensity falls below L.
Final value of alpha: 6.9 angstrom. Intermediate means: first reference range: 8.72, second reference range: 14.7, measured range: 8.04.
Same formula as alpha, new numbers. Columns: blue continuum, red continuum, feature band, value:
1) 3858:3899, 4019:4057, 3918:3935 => 6.1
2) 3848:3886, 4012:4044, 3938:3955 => 3.3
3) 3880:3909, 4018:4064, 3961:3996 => 7.8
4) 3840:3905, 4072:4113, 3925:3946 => 8.3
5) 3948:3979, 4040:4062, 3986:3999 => -3.9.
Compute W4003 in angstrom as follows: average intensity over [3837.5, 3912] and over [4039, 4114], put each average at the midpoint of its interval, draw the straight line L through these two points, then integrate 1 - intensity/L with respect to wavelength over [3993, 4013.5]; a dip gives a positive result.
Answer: -4.3 angstrom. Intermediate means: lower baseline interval 8.6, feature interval 15.2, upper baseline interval 14.8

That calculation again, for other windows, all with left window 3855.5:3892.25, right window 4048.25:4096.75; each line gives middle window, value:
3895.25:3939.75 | 4.27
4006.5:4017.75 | -2.23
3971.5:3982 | 1.47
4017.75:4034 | -2.05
